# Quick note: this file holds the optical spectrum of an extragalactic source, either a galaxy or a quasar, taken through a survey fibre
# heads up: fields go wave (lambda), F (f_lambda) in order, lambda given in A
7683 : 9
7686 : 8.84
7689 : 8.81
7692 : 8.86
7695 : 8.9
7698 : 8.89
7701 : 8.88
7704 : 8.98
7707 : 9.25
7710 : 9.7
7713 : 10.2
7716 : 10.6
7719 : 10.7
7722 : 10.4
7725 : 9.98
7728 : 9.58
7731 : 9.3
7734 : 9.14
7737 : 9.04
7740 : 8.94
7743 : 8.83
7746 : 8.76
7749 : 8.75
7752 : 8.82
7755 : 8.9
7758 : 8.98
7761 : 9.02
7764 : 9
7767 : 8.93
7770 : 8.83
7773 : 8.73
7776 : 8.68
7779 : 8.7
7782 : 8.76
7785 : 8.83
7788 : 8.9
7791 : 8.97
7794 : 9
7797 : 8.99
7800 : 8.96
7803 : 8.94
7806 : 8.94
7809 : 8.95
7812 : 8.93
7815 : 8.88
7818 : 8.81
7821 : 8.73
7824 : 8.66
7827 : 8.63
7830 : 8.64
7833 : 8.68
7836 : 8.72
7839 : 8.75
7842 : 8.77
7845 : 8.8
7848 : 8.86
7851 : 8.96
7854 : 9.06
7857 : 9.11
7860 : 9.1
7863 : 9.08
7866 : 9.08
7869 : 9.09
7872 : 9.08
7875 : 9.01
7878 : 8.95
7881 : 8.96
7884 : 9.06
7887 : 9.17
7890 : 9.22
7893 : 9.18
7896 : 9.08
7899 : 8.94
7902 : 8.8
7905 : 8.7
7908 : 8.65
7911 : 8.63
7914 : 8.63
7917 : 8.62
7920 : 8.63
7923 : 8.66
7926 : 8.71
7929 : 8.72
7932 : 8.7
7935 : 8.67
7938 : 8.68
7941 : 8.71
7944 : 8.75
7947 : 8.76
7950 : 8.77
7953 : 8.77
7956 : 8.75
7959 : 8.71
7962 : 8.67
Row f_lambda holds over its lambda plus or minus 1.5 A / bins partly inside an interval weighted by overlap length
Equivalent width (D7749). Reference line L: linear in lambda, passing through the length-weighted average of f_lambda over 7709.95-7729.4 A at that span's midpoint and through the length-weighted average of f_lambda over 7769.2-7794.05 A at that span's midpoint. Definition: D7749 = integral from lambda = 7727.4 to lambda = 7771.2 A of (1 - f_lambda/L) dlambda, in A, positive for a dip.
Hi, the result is 2.6 A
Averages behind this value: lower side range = 10.2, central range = 8.98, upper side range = 8.81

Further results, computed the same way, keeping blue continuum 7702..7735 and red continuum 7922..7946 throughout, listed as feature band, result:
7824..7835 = 0.7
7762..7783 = 1.6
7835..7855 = 0.7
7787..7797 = 0.5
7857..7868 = 0.0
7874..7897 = -0.3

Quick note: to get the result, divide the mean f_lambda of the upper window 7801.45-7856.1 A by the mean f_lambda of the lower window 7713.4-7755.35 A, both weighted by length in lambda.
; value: 0.93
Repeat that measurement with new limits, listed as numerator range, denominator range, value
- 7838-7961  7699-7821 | 0.97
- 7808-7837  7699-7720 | 0.90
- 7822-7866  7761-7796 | 1.00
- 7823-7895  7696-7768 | 0.96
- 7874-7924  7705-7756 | 0.94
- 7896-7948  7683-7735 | 0.92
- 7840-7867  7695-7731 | 0.93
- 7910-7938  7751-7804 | 0.98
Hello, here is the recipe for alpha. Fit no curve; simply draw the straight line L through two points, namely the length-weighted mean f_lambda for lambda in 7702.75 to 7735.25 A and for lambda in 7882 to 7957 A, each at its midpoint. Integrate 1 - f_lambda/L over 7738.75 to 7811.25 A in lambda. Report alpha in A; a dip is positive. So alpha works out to 4.9 A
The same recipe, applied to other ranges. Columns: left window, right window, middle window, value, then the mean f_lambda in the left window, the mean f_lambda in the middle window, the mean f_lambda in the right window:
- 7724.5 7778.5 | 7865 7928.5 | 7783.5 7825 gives 0.27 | 8.99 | 8.89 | 8.89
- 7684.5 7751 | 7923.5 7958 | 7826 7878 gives 0.31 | 9.33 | 8.91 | 8.72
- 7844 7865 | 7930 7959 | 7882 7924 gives -0.02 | 9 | 8.86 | 8.73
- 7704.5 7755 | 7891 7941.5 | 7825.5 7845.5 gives 0.78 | 9.47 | 8.71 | 8.75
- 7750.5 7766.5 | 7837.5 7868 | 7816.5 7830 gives 0.38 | 8.94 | 8.7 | 8.96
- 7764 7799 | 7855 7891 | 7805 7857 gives 0.90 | 8.86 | 8.82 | 9.07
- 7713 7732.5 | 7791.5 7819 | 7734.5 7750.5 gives 1.54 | 10.1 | 8.88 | 8.94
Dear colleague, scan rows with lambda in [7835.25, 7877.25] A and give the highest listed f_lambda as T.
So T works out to 9.11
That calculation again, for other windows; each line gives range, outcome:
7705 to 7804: 10.7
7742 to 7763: 9.02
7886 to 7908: 9.22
